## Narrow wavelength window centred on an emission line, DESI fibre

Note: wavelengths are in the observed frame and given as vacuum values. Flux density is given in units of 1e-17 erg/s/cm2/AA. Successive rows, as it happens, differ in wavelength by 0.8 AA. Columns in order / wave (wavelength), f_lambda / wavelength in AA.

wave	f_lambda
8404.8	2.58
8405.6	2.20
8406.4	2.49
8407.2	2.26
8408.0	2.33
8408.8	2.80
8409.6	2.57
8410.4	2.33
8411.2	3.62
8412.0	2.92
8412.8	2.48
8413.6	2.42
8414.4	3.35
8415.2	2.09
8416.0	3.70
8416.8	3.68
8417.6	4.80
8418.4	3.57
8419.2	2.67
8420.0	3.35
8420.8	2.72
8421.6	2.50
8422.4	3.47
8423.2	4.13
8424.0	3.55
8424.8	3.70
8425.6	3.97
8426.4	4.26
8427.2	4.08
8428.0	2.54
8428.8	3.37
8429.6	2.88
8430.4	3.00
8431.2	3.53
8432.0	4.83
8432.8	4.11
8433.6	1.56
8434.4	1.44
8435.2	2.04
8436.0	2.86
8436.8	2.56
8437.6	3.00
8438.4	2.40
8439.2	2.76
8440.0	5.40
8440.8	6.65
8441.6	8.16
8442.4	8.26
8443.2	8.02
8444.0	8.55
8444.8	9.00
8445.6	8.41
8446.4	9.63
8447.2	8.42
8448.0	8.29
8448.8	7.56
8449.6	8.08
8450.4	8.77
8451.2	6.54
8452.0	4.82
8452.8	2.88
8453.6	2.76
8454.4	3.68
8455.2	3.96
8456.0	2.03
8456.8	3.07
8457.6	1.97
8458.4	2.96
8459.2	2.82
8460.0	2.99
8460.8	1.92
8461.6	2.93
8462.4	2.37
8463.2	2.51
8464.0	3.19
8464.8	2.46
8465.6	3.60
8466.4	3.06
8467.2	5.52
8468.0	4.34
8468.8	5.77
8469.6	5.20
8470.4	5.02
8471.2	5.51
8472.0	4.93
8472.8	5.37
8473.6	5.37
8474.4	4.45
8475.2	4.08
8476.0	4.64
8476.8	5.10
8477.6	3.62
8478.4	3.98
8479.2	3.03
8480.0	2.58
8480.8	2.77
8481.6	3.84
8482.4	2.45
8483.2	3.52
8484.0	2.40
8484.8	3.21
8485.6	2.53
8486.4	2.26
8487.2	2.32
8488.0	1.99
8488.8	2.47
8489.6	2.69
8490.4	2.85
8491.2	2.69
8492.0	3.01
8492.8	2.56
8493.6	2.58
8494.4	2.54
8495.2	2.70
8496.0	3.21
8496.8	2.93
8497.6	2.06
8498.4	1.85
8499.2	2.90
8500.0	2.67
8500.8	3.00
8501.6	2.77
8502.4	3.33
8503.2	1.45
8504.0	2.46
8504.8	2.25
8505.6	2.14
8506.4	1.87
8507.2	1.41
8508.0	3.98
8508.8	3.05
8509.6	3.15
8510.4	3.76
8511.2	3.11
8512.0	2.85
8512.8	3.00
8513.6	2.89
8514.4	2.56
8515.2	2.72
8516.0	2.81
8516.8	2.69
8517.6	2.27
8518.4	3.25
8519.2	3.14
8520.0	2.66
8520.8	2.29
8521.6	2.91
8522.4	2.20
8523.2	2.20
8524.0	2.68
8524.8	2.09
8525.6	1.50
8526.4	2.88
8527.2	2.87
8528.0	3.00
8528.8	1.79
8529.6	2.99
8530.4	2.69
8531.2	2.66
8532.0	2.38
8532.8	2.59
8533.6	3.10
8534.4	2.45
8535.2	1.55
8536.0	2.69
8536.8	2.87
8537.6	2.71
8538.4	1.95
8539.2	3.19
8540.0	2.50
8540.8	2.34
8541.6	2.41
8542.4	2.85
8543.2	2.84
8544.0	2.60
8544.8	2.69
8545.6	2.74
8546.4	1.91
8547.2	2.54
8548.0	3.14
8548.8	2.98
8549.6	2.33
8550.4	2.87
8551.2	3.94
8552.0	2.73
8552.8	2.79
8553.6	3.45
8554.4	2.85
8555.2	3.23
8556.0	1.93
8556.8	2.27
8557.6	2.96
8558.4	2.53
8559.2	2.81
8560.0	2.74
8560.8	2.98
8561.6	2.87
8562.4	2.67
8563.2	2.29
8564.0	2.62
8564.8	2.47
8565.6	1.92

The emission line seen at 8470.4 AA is [N II]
